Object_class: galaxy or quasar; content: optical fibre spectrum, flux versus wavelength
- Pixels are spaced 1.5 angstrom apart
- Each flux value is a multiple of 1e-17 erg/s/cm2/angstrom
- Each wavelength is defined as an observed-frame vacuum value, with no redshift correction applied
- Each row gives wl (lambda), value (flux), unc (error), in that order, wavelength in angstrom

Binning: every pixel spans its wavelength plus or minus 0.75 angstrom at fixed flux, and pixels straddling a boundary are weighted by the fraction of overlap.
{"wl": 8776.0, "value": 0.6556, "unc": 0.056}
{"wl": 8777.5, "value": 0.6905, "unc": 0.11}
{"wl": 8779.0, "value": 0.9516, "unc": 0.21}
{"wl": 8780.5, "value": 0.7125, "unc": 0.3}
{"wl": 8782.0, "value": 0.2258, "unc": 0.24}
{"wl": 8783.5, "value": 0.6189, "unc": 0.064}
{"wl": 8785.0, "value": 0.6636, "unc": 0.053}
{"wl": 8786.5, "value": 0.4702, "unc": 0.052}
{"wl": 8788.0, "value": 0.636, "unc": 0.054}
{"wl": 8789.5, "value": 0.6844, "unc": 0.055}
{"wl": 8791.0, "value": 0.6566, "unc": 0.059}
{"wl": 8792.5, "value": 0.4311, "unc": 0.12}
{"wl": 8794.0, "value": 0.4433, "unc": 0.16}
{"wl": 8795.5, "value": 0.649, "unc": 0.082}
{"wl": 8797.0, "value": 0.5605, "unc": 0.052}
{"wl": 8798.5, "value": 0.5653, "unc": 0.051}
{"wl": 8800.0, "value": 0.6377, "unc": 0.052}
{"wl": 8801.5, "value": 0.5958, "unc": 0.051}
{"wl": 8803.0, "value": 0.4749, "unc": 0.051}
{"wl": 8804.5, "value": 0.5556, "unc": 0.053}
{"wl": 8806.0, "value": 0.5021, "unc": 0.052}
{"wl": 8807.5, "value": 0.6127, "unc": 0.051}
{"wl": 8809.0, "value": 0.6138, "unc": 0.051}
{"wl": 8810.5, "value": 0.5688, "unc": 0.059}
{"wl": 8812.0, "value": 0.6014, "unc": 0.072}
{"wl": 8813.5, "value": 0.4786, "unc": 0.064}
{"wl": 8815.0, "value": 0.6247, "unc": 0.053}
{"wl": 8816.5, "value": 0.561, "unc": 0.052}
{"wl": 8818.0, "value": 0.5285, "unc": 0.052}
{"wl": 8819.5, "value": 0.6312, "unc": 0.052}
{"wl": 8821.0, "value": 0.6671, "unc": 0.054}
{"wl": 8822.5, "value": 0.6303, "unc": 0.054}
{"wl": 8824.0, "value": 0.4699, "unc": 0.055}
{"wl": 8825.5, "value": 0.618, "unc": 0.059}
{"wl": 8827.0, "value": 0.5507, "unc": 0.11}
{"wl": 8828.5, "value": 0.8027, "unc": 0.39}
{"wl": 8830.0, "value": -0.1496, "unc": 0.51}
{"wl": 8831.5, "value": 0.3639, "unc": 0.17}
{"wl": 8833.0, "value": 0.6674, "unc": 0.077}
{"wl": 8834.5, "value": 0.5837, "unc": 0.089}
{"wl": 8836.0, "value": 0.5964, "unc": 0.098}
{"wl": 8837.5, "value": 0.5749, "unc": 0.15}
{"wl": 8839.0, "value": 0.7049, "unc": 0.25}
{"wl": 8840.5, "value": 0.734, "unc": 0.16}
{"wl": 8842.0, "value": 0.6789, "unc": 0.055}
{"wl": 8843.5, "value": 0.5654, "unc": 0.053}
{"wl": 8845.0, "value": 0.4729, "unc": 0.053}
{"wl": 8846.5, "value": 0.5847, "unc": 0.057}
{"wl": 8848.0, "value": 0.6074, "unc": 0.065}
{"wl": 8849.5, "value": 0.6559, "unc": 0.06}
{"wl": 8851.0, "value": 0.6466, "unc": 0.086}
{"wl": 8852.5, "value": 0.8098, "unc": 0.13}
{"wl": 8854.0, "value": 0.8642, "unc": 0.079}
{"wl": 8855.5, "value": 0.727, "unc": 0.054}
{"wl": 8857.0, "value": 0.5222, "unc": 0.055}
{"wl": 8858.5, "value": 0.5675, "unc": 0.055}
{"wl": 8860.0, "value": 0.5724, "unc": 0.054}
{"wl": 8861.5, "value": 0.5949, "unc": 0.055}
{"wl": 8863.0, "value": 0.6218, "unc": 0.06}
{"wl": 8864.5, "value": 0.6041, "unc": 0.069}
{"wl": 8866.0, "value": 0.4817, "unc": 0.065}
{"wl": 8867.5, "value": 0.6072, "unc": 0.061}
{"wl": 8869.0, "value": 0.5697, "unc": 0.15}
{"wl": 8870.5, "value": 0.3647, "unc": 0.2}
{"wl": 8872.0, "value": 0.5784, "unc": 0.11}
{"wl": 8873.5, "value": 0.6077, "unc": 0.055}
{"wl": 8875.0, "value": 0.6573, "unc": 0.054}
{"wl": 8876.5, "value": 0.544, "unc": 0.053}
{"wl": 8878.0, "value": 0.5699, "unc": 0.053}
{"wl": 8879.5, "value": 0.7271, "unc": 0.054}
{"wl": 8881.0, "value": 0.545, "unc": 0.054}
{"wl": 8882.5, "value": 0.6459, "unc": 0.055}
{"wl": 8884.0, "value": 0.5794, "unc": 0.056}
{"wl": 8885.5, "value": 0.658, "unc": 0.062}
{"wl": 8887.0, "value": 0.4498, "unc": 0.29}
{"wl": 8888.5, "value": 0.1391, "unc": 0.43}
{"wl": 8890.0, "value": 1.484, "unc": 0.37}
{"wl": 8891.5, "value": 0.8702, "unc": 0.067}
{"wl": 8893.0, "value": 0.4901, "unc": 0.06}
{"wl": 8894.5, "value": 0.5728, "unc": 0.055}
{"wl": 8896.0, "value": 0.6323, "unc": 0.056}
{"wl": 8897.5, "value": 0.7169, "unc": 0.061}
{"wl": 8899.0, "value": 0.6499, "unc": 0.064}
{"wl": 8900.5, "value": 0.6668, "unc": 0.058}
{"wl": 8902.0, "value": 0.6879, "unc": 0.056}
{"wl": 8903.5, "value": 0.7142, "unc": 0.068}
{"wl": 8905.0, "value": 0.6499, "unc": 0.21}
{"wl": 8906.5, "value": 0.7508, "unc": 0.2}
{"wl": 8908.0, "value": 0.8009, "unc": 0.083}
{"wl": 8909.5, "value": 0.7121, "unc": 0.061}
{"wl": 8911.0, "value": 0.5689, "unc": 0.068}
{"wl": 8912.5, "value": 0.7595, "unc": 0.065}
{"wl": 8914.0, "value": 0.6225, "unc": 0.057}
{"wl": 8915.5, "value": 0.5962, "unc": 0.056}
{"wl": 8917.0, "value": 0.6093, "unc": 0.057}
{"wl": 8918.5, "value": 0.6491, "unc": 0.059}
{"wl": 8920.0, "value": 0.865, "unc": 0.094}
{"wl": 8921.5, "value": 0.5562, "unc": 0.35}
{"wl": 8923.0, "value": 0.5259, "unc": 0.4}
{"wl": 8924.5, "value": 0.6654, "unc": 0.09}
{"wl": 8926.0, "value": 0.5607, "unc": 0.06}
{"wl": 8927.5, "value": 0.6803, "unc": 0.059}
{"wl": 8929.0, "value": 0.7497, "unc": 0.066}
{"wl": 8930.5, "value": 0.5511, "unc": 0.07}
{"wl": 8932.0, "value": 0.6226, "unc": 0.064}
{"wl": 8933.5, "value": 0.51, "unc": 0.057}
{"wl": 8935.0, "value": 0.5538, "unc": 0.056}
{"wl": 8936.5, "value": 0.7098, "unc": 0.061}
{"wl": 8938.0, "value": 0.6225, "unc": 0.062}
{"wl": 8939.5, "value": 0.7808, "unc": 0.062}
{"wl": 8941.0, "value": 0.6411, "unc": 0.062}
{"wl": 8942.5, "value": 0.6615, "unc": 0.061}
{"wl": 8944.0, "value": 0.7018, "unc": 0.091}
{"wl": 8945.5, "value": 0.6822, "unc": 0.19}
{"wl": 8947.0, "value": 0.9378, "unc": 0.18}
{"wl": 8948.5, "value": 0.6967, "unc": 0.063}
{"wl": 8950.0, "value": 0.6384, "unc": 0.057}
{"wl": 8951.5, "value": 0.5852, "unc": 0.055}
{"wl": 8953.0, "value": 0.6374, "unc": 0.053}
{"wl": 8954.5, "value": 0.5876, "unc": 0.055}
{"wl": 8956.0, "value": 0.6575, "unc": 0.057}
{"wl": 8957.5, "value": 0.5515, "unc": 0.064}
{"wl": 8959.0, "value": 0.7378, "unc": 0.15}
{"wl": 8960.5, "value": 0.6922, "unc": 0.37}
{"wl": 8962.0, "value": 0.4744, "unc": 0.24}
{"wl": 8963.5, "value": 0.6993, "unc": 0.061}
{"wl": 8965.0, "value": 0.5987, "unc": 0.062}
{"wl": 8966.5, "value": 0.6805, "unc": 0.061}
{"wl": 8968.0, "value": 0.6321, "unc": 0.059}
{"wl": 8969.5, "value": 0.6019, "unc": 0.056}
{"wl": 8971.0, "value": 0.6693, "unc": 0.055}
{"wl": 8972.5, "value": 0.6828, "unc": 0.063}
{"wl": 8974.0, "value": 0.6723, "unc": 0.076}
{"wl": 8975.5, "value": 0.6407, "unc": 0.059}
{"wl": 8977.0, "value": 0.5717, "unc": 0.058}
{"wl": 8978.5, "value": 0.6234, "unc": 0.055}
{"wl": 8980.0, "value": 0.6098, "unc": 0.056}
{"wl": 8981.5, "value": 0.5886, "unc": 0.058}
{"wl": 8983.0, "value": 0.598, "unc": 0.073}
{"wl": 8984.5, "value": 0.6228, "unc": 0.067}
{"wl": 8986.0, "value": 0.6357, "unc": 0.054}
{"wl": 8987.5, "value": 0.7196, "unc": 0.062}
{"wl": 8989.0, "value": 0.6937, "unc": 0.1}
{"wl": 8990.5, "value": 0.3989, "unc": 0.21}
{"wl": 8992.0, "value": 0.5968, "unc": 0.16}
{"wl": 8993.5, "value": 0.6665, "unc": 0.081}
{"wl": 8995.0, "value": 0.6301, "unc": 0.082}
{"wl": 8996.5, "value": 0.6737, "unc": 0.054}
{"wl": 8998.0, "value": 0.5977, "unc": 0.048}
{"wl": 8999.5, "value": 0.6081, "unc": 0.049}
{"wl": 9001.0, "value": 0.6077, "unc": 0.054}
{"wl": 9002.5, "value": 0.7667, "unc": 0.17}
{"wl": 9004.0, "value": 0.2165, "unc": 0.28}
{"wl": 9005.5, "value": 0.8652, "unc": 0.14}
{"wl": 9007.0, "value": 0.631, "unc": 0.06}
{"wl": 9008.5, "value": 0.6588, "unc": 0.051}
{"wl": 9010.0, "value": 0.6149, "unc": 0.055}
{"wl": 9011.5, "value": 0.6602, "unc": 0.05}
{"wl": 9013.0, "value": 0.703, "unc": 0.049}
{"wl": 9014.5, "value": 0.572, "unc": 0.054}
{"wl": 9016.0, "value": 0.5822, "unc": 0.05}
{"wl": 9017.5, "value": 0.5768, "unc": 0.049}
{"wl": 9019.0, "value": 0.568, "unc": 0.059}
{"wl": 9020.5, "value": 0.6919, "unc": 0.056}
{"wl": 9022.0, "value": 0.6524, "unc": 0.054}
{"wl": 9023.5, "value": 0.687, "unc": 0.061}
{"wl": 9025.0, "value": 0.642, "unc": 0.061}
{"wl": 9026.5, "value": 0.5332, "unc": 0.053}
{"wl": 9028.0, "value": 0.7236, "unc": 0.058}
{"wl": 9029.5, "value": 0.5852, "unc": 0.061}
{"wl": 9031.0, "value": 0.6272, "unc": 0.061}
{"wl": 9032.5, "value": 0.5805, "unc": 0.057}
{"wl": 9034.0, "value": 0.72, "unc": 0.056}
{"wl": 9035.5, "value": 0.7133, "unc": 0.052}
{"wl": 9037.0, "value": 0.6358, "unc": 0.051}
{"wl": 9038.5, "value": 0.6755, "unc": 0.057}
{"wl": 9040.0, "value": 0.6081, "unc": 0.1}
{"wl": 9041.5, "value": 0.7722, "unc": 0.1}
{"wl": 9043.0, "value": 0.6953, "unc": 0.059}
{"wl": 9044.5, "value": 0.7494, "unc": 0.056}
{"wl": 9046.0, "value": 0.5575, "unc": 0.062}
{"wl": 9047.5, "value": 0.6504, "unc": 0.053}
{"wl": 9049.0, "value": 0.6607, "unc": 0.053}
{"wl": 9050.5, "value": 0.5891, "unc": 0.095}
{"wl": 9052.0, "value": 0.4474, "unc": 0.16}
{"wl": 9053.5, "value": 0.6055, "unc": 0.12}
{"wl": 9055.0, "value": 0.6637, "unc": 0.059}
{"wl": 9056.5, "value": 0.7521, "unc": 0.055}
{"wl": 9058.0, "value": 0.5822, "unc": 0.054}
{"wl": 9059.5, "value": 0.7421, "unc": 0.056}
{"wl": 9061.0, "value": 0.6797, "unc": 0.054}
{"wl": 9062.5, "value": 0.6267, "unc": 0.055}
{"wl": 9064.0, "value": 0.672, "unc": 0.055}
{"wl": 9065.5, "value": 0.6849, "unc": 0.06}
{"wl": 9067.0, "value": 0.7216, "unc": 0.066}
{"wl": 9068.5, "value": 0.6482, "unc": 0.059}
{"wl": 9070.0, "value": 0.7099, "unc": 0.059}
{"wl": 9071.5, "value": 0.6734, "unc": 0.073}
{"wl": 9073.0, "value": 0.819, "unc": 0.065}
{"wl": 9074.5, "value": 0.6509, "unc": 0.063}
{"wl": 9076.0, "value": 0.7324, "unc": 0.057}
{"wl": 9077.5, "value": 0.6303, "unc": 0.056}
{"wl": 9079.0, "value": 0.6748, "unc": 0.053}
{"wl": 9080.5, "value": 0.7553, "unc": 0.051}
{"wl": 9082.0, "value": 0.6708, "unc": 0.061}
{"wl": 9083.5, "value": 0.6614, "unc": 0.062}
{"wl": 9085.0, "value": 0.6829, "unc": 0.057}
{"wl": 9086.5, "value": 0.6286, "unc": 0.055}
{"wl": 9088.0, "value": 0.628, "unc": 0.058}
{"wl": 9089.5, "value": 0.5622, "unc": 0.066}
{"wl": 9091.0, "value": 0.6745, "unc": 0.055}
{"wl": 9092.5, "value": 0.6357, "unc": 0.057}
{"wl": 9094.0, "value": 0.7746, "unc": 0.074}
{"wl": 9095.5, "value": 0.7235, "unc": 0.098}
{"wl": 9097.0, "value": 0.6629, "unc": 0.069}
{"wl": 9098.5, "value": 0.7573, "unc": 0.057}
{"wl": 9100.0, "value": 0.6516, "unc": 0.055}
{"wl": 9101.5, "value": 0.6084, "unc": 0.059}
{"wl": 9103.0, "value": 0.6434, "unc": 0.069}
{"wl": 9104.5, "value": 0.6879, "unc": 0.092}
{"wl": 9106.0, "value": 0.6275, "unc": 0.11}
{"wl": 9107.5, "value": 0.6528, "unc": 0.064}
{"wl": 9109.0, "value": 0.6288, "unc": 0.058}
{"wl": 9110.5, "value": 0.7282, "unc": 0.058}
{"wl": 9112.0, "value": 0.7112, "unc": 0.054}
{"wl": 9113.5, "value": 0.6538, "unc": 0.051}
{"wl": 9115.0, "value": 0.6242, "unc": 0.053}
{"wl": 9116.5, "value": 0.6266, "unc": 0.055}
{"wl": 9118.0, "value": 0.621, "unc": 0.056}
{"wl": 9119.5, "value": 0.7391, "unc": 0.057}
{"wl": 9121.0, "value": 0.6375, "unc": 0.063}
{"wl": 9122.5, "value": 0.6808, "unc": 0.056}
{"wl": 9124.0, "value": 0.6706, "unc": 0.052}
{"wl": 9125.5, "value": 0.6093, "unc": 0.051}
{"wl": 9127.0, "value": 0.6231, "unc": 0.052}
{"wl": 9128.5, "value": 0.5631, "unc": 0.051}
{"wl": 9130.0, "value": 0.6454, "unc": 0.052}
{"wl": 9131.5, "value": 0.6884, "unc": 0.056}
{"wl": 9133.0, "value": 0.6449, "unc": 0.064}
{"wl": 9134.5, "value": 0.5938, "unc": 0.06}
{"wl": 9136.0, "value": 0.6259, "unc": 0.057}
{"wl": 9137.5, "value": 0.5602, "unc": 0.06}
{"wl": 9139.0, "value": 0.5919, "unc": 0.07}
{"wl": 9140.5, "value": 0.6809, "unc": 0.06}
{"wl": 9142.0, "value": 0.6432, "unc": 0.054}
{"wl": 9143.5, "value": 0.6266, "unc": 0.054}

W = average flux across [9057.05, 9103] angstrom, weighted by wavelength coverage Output 0.677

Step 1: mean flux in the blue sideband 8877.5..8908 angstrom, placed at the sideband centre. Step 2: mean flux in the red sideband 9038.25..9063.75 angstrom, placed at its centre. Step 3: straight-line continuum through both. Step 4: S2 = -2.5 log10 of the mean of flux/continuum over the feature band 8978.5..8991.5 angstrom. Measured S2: 0.08 mag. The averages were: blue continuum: 0.664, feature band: 0.609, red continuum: 0.65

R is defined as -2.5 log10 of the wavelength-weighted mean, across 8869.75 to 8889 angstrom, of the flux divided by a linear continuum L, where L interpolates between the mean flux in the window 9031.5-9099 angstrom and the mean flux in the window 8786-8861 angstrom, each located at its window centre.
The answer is 0.10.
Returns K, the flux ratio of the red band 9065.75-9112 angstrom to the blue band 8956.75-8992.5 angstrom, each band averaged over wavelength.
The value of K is 1.08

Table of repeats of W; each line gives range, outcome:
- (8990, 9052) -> 0.632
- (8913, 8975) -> 0.648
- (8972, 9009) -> 0.622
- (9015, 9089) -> 0.657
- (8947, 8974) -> 0.646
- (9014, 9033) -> 0.618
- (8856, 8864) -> 0.581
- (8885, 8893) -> 0.701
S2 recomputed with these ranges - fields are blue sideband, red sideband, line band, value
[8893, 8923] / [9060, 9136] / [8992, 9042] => 0.05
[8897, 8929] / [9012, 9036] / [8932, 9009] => 0.02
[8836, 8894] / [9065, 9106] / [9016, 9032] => 0.06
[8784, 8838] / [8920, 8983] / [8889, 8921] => -0.16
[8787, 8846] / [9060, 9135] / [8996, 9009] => 0.02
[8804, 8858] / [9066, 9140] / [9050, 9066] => 0.02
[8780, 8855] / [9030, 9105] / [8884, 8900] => -0.10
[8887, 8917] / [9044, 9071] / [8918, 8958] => 0.04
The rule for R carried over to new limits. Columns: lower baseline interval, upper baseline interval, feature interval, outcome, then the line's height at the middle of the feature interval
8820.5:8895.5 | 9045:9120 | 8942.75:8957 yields -0.085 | 0.627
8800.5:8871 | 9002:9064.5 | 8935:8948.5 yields -0.154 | 0.613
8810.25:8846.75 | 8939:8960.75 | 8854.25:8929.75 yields -0.021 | 0.624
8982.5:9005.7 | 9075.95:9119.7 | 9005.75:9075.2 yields -0.028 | 0.637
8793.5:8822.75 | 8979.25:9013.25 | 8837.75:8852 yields -0.080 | 0.585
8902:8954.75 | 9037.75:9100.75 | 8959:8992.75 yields 0.067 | 0.665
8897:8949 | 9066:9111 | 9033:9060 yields 0.032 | 0.675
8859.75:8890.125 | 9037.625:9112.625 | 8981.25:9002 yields 0.023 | 0.633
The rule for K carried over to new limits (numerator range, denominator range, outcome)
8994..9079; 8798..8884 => 1.11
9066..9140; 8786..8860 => 1.13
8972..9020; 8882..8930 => 0.93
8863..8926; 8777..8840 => 1.11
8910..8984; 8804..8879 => 1.10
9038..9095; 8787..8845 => 1.17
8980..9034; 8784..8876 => 1.07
